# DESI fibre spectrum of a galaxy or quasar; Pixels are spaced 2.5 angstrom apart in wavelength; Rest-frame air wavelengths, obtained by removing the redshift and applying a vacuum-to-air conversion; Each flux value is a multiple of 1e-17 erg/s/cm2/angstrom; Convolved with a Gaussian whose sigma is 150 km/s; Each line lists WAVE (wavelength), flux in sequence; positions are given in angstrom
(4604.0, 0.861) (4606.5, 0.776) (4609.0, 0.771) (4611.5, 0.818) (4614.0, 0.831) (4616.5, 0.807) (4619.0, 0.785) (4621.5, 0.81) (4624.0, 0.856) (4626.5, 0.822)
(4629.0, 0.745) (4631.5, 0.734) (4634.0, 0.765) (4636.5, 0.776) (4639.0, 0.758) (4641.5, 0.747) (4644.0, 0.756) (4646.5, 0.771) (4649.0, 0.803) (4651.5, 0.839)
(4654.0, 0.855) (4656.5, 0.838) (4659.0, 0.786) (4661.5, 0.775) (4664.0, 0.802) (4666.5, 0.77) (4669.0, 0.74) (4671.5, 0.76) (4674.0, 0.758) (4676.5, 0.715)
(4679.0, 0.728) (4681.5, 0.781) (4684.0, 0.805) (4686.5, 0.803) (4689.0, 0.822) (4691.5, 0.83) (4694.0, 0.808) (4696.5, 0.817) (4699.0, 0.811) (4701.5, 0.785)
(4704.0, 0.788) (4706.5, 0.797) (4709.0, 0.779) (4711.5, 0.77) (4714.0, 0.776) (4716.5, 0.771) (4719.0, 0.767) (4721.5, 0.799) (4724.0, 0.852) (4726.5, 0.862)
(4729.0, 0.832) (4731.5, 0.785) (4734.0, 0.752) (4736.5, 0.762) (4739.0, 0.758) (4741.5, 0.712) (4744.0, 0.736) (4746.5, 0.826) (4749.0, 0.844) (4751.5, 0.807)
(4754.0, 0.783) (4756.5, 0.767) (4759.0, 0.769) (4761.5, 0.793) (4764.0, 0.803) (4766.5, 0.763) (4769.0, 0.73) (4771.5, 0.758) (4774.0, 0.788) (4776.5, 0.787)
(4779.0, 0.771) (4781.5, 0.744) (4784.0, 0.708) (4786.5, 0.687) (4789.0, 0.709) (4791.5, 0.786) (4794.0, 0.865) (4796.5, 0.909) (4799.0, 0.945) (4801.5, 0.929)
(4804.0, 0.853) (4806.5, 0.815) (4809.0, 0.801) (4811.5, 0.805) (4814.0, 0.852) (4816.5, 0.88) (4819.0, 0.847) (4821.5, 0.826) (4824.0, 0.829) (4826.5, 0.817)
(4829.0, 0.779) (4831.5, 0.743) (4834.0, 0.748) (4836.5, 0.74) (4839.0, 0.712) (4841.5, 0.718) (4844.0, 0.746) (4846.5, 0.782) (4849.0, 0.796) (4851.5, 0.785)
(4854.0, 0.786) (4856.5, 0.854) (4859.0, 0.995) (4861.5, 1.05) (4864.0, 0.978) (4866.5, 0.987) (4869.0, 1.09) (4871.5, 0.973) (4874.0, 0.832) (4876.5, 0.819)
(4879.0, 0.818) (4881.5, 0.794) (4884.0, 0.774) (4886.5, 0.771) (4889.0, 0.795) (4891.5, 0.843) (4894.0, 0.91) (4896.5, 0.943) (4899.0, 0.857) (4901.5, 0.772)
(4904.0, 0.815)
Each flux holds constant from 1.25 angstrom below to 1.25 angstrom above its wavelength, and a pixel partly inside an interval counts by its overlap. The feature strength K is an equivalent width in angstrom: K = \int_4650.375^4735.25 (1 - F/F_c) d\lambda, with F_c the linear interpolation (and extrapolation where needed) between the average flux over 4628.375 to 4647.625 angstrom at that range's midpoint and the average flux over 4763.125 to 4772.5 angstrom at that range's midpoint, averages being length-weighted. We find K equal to -3.8 angstrom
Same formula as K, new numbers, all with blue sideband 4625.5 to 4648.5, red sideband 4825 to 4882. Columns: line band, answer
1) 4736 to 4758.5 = 0.74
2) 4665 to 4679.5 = 0.56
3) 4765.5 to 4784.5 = 1.30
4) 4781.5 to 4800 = 0.54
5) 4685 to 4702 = -0.59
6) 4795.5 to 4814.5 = -0.91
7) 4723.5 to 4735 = -0.27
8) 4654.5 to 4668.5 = -0.39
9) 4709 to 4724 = 0.18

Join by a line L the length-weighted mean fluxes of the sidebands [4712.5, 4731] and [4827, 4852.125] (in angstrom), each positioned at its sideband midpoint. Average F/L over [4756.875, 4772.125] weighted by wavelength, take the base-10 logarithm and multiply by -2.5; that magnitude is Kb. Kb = 0.03 mag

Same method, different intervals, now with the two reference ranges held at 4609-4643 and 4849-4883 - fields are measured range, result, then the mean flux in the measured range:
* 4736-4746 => 0.130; 0.747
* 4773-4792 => 0.156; 0.745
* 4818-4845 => 0.145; 0.773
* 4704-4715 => 0.061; 0.781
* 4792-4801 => -0.038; 0.898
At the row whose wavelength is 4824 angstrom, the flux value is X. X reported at 0.829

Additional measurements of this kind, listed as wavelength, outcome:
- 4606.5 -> 0.776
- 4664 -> 0.802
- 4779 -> 0.771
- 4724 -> 0.852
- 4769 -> 0.73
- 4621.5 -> 0.81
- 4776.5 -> 0.787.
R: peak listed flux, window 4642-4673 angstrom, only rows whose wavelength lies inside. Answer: 0.855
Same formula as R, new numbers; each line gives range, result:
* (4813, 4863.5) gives 1.05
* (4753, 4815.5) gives 0.945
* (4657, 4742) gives 0.862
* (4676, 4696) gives 0.83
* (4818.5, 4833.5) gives 0.847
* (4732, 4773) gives 0.844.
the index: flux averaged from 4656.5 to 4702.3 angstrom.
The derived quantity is 0.785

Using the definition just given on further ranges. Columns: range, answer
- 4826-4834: 0.771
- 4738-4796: 0.771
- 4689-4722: 0.793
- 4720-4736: 0.811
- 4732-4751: 0.772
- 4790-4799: 0.862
